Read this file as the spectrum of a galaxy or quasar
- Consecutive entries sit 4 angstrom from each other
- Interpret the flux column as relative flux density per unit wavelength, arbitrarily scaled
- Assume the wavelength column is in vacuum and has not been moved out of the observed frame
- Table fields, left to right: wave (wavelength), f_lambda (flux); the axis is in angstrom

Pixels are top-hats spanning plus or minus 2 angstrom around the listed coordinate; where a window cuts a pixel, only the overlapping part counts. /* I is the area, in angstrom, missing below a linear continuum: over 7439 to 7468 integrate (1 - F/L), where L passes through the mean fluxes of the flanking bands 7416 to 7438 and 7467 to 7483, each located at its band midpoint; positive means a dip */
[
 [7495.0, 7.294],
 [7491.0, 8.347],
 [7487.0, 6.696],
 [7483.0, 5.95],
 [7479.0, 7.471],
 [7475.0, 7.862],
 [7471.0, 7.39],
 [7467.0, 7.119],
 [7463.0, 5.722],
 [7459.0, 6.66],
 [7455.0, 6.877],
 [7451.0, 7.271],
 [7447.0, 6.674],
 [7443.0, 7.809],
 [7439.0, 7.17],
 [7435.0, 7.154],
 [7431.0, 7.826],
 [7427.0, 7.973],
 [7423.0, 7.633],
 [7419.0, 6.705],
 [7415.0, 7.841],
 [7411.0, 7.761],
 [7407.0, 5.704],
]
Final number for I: 1.9 angstrom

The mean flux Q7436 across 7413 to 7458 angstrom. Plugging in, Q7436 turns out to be 7.34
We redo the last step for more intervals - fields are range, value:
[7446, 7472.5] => 6.81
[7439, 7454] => 7.22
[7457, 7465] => 6.19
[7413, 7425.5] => 7.42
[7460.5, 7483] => 7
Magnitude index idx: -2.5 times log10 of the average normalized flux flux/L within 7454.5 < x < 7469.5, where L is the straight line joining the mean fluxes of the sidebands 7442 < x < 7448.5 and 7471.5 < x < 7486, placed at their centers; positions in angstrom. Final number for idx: 0.09 mag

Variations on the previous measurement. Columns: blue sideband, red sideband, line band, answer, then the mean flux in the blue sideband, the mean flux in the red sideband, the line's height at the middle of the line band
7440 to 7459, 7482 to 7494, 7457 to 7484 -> 0.03 mag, 7.11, 7.11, 7.11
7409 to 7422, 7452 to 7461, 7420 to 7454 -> -0.04 mag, 7.45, 6.82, 7.12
